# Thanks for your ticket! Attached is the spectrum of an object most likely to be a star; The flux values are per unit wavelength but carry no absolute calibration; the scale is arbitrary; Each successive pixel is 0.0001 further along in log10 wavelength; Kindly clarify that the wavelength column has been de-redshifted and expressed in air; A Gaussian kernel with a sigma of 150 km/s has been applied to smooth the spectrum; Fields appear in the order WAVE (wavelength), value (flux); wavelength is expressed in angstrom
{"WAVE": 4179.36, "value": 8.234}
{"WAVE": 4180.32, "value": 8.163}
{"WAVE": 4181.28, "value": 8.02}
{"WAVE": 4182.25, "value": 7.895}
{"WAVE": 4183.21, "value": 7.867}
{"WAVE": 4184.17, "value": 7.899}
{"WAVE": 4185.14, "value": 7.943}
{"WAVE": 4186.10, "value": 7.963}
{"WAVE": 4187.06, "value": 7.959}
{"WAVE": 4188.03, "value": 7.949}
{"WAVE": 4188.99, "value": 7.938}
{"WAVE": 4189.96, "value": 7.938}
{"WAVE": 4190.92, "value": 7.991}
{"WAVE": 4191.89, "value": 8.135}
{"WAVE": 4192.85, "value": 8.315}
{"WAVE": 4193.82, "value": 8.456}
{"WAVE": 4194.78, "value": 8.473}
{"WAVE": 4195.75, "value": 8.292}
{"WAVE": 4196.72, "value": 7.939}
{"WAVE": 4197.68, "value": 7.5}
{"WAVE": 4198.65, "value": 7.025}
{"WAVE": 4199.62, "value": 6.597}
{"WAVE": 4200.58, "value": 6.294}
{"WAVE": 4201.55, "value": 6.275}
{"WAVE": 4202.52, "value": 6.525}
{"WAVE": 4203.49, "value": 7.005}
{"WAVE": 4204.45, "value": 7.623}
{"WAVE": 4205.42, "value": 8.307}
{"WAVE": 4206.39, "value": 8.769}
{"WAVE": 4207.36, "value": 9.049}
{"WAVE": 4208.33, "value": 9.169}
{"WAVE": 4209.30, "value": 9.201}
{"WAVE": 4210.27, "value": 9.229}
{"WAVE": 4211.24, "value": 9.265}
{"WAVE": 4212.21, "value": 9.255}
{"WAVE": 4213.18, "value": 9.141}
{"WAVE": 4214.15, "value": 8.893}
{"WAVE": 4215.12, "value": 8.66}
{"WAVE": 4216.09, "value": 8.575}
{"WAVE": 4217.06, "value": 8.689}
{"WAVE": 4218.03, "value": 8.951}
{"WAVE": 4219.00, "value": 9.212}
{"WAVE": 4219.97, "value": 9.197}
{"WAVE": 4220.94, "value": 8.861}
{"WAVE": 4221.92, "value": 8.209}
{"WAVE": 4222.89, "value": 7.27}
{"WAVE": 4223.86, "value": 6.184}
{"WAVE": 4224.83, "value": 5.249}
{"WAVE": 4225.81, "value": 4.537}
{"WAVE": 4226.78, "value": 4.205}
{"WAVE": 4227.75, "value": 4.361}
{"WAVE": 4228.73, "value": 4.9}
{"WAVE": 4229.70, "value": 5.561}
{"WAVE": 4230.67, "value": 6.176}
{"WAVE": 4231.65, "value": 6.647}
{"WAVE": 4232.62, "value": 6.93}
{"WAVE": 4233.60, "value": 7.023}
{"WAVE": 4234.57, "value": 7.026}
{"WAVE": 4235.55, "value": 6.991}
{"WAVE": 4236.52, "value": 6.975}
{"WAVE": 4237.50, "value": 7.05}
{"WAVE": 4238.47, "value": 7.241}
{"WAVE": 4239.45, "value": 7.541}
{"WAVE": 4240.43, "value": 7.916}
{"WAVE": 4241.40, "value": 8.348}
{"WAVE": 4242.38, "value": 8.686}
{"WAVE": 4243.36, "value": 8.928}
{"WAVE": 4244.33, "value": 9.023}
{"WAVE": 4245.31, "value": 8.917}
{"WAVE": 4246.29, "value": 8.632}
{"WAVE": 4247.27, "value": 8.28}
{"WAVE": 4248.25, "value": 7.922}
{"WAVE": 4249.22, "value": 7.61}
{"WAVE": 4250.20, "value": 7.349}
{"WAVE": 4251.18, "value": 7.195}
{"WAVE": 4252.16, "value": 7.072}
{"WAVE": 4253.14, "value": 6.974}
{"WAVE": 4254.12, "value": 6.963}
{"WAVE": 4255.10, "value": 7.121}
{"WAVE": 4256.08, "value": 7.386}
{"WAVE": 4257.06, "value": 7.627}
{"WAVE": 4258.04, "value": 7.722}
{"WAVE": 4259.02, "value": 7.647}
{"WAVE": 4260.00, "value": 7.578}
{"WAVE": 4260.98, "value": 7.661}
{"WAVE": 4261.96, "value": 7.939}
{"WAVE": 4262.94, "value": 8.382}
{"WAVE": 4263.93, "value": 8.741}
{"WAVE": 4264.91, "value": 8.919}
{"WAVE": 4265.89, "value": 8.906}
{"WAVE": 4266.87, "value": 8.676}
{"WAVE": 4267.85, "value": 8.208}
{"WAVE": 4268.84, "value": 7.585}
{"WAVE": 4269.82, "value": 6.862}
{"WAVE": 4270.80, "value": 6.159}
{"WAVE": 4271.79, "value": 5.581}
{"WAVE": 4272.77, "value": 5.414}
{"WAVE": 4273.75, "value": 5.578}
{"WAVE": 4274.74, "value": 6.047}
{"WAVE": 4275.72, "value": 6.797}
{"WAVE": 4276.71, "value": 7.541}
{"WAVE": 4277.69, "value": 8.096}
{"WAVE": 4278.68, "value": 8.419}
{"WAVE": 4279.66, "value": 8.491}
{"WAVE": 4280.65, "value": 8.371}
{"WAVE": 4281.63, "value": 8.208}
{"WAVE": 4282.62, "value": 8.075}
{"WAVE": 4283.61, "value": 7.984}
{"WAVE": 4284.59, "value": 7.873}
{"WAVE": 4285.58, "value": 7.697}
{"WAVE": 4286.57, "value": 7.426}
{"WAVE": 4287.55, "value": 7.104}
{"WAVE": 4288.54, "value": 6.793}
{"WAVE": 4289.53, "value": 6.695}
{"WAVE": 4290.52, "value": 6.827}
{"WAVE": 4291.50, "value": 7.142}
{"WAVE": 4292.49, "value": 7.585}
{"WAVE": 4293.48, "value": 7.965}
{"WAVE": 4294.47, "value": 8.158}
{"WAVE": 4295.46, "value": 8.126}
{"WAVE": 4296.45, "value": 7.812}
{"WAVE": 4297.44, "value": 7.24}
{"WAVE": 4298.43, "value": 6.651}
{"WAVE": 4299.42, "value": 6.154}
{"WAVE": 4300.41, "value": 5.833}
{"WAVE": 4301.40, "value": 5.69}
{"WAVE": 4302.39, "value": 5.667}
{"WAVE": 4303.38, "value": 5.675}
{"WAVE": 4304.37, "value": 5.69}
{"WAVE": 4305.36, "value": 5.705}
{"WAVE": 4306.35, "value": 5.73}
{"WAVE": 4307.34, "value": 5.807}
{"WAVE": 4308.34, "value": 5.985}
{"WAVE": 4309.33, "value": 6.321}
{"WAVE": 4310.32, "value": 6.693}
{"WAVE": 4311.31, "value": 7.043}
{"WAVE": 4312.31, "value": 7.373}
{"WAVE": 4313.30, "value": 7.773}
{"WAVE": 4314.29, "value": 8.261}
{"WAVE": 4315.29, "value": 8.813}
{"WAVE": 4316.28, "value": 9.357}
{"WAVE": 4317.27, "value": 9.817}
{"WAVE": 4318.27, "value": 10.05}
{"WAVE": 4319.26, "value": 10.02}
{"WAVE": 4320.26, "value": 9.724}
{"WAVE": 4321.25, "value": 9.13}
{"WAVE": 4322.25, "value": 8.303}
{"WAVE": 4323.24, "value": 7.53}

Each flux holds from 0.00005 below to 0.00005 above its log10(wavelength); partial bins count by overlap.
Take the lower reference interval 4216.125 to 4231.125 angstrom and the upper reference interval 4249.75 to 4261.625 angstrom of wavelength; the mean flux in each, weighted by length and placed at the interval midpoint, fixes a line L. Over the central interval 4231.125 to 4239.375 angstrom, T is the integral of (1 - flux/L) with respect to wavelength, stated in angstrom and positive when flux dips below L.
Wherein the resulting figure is 0.0 angstrom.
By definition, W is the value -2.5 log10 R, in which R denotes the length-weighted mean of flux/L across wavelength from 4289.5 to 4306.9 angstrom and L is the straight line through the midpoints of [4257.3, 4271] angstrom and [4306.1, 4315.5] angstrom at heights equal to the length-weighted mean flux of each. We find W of 0.09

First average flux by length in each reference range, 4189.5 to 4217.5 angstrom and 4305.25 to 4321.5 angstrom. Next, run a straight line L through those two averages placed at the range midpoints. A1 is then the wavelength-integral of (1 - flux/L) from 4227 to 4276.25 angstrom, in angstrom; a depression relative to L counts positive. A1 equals 4.4 angstrom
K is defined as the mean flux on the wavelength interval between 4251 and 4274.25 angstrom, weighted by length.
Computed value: 7.41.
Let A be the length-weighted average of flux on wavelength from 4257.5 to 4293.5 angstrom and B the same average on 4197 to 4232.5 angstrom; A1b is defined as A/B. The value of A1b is 1.0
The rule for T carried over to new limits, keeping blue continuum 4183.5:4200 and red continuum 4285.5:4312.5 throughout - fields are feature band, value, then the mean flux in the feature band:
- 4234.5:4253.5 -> -1.3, 7.8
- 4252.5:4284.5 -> -2.3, 7.55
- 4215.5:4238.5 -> 1.8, 6.92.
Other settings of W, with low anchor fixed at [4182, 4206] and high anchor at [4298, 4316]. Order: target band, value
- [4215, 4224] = -0.14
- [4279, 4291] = -0.13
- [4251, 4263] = -0.06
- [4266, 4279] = -0.02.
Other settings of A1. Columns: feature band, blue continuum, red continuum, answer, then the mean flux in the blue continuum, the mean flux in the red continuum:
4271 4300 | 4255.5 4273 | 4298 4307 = -2.9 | 7.64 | 5.86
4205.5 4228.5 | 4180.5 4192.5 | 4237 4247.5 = 0.4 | 7.97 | 8.23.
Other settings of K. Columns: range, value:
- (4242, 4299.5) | 7.61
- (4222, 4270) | 7.33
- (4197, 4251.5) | 7.61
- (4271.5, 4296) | 7.38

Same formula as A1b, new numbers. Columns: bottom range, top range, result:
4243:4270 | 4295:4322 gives 0.93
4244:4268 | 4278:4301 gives 0.95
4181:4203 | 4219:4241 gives 0.87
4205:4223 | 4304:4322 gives 0.88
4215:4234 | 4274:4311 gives 1.01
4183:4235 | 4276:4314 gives 0.93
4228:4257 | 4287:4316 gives 0.93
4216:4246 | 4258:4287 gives 1.05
